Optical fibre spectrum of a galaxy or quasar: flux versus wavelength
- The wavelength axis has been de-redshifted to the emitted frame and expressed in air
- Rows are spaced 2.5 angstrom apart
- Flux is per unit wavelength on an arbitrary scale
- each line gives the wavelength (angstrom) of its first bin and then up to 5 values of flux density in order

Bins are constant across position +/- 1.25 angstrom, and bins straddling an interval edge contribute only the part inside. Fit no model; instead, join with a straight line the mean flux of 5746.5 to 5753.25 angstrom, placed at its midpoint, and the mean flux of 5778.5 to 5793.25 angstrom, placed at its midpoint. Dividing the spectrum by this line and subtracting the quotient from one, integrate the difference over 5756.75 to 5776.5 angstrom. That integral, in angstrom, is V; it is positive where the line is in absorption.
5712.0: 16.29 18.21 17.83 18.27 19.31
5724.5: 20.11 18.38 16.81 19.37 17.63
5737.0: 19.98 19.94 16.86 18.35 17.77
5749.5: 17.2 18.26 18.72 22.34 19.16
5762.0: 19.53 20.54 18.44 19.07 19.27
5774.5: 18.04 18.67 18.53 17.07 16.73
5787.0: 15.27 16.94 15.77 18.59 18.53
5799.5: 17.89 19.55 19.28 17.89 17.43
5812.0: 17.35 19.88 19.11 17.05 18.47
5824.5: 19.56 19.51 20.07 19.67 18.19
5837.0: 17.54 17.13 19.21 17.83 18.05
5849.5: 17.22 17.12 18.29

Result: -2.4 angstrom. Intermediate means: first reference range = 17.7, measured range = 19.4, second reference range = 16.7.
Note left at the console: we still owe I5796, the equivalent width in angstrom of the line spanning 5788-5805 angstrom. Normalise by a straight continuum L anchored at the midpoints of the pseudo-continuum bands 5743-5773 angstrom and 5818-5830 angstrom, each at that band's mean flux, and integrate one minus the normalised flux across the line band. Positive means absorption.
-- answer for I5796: 0.9 angstrom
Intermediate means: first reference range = 19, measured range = 18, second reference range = 18.9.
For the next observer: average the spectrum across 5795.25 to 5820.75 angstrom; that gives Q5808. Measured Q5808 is 18.4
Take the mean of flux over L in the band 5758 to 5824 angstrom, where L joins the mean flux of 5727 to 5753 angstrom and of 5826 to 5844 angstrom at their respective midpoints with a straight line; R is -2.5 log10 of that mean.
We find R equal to 0.01 mag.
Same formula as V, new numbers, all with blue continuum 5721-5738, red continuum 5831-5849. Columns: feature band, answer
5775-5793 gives 1.4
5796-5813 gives 0.1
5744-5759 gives -0.1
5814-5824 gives -0.2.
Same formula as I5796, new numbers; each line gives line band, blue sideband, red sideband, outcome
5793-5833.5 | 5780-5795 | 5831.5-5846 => -2.92 angstrom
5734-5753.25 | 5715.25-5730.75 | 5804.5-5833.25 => 0.25 angstrom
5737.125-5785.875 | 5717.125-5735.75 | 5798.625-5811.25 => -0.60 angstrom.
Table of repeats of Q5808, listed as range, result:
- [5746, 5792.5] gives 18.3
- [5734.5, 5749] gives 18.4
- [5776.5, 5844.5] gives 18.2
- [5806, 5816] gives 18.2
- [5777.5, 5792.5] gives 16.9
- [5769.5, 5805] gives 17.9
